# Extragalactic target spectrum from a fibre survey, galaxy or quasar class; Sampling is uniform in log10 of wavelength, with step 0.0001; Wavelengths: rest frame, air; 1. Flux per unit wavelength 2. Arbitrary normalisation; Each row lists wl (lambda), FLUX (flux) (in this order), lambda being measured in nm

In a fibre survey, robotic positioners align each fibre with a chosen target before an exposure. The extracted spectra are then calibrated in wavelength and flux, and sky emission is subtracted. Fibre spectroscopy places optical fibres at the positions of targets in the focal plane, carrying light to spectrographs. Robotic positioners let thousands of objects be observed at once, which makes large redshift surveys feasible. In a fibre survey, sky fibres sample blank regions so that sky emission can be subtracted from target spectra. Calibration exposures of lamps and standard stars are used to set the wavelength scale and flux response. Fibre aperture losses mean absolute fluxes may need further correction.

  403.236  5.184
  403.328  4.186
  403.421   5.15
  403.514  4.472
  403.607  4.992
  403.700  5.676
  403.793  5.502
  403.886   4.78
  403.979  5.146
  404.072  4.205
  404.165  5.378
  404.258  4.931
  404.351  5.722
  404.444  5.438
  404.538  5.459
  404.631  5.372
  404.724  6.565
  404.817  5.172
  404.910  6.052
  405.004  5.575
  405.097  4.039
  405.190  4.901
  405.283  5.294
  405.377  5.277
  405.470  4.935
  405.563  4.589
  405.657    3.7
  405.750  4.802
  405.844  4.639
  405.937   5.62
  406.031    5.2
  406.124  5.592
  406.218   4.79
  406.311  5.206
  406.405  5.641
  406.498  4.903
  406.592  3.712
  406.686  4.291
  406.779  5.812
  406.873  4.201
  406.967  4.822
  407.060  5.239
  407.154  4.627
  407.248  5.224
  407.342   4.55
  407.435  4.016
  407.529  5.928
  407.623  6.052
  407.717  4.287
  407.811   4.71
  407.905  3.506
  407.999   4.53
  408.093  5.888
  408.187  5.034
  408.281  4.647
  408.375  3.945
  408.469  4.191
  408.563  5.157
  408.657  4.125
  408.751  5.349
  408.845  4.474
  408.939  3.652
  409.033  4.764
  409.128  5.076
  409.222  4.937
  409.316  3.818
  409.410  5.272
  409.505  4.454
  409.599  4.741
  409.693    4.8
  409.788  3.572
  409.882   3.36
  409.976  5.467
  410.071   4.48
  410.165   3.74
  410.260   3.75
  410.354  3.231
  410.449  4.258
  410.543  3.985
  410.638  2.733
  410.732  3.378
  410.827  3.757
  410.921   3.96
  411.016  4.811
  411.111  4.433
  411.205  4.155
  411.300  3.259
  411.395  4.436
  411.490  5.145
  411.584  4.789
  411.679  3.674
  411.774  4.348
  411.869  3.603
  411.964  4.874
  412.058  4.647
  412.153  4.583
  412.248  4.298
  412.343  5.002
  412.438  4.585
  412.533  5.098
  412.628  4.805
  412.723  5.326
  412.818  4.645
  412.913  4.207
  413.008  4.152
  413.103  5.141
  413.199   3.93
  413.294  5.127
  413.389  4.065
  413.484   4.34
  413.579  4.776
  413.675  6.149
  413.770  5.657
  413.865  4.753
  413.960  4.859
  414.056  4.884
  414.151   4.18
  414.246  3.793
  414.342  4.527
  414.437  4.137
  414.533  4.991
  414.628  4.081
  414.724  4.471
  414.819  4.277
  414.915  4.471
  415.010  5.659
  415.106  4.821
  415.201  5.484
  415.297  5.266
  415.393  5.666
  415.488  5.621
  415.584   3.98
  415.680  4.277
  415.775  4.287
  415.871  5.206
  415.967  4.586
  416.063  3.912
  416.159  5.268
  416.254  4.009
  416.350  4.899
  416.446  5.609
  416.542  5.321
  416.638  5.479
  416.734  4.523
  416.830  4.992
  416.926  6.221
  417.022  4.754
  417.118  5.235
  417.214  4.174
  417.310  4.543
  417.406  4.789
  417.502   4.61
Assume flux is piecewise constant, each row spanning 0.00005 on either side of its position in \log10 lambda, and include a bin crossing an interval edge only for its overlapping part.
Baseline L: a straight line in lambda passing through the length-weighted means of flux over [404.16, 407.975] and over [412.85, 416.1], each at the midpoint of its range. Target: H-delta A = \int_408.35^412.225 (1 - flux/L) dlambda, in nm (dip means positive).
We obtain 0.464 nm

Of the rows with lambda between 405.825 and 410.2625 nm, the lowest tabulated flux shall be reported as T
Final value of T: 3.36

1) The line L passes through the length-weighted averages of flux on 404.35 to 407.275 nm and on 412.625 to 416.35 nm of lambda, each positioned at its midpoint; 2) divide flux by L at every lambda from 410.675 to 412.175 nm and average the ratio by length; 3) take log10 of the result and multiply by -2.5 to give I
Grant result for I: 0.15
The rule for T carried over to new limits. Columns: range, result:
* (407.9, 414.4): 2.733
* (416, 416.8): 3.912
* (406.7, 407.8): 4.016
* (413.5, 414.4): 3.793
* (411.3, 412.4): 3.259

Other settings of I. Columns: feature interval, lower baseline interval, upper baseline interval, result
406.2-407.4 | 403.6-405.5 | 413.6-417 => 0.073 mag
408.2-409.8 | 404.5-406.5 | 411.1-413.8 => 0.072 mag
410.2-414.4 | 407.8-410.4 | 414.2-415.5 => 0.055 mag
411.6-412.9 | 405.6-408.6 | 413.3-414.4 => 0.043 mag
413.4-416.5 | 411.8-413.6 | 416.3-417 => 0.044 mag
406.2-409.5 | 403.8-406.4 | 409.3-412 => -0.024 mag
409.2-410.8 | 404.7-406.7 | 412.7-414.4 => 0.180 mag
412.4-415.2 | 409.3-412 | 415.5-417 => -0.037 mag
